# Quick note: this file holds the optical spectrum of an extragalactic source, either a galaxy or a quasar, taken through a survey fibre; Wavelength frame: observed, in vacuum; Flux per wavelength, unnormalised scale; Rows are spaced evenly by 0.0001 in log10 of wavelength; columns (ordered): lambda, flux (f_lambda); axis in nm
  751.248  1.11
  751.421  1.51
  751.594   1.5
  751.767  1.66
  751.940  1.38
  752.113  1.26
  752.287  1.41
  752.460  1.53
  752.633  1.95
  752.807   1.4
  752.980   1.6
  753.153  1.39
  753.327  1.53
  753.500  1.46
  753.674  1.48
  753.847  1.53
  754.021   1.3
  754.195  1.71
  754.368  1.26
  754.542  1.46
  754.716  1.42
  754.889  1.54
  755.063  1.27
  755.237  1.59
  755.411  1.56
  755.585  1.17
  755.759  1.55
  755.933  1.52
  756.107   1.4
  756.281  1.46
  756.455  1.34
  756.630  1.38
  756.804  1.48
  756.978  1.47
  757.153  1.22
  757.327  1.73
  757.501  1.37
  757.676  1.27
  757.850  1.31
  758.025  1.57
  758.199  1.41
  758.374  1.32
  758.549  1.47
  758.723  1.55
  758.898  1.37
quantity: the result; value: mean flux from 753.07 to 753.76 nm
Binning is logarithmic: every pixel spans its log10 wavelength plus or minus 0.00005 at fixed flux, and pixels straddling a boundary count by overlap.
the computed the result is 1.46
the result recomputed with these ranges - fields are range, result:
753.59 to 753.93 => 1.51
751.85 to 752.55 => 1.4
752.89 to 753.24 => 1.5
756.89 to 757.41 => 1.47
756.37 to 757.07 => 1.41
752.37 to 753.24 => 1.57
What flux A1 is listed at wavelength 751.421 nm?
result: 1.51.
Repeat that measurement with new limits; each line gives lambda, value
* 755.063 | 1.27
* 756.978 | 1.47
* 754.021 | 1.3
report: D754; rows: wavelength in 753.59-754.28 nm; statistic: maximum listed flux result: 1.71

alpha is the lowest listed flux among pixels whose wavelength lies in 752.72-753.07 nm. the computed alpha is 1.4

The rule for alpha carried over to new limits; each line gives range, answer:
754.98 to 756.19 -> 1.17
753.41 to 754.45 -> 1.26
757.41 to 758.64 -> 1.27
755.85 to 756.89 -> 1.34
